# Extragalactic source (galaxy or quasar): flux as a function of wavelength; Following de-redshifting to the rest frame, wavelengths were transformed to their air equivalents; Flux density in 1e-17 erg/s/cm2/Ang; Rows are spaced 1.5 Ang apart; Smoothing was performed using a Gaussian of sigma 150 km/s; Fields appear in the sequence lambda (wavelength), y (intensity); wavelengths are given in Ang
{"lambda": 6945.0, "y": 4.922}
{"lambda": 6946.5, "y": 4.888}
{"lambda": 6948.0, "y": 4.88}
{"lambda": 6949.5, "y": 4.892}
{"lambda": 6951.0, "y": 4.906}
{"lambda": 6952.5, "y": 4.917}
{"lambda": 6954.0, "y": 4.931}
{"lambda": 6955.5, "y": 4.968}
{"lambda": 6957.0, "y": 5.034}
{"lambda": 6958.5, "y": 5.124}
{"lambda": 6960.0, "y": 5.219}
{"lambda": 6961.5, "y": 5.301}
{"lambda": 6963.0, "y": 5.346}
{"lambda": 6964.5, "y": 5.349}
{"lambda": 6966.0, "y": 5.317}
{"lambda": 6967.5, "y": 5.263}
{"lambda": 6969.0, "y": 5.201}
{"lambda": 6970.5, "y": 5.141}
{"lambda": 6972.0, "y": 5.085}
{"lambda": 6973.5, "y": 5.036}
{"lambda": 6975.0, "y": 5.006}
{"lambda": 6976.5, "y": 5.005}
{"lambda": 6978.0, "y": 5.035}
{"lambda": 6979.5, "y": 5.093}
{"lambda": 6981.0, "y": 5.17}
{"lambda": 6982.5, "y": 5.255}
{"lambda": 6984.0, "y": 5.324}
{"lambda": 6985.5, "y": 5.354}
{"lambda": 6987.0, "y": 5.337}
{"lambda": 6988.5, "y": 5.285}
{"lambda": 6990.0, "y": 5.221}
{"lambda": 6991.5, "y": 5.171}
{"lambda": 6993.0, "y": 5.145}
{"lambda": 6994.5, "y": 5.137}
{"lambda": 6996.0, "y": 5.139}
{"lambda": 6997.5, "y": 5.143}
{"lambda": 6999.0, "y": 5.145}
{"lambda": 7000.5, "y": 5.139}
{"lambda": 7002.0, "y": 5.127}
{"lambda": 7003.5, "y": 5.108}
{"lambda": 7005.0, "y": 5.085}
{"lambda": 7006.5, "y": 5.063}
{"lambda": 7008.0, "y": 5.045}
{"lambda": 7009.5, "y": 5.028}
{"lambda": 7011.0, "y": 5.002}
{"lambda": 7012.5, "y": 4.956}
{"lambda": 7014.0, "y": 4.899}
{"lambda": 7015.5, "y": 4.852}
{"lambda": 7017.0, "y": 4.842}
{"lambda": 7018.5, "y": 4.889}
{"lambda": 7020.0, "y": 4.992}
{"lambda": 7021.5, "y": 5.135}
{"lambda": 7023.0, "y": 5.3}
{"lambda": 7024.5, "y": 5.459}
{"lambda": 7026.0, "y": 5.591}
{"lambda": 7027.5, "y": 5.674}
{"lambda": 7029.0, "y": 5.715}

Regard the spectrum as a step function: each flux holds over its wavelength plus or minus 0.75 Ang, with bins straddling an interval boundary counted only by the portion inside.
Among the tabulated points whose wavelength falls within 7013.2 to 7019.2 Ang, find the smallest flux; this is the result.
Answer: 4.842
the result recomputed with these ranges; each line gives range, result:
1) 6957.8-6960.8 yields 5.124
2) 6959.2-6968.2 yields 5.219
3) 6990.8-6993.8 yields 5.145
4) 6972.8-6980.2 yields 5.005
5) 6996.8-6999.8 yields 5.143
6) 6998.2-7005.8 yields 5.085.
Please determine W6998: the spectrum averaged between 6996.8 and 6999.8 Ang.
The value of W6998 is 5.14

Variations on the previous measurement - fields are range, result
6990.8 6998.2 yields 5.15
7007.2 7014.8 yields 4.99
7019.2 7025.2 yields 5.22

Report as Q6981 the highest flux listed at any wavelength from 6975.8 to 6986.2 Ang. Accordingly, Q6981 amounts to 5.354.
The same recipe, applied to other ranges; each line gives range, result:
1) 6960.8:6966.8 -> 5.349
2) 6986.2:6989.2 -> 5.337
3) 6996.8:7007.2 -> 5.145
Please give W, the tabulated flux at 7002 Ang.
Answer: 5.127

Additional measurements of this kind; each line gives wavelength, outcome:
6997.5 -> 5.143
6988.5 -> 5.285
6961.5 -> 5.301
